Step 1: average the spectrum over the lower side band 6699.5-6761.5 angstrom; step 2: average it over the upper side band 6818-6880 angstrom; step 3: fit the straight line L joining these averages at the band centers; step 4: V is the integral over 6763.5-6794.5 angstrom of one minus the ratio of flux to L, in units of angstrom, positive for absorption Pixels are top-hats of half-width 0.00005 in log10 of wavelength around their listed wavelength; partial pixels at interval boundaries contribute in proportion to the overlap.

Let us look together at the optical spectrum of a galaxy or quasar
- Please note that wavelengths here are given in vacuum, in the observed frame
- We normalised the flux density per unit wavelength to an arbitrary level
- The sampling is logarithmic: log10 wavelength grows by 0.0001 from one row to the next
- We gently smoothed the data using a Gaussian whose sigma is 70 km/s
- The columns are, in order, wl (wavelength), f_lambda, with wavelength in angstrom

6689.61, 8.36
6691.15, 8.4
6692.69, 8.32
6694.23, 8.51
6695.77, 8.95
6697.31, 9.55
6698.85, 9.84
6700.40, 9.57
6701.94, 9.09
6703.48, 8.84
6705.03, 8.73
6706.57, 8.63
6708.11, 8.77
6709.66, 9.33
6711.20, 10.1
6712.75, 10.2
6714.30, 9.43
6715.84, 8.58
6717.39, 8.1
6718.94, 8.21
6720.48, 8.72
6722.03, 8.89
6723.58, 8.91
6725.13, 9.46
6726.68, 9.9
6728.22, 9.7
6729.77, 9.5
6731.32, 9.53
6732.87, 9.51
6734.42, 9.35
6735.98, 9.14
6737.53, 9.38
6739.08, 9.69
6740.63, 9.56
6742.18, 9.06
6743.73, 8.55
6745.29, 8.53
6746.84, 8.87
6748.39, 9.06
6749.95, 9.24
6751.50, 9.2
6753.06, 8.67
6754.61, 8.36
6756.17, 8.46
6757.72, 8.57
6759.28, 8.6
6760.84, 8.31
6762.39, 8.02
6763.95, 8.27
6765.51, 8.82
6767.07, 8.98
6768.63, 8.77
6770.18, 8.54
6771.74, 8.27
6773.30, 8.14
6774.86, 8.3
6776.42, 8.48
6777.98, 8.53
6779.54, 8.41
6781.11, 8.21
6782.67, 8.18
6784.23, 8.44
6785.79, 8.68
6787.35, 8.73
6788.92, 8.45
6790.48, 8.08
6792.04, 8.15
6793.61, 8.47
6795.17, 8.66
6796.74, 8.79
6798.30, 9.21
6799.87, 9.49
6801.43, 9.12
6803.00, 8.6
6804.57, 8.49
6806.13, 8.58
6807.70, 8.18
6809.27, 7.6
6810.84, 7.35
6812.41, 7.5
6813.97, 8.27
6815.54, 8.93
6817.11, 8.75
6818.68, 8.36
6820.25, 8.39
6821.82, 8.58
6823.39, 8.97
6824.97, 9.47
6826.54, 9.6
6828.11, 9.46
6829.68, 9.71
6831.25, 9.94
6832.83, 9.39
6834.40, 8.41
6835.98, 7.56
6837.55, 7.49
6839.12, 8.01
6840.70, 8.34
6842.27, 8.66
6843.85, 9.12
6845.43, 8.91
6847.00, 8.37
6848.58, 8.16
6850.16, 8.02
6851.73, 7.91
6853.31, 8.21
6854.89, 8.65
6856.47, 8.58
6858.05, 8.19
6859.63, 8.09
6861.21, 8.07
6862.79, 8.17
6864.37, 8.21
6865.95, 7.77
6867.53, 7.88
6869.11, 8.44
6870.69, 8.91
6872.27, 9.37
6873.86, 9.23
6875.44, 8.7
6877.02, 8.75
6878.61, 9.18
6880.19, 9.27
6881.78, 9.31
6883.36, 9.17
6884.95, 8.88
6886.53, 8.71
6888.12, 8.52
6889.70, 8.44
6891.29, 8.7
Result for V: 1.48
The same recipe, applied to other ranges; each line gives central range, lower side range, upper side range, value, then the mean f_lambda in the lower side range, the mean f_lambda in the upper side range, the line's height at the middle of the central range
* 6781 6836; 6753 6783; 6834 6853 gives -2.10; 8.44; 8.24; 8.34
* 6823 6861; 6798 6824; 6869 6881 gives 0.47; 8.48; 9.01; 8.73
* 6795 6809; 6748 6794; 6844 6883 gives -0.39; 8.51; 8.53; 8.52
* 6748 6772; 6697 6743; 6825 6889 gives 1.14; 9.24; 8.64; 9.07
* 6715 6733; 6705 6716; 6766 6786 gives 0.09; 9.3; 8.46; 9.12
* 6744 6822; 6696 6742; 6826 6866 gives 3.16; 9.24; 8.51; 8.87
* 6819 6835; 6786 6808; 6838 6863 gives -1.33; 8.65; 8.33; 8.47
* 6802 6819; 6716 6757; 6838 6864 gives 0.67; 9.05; 8.33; 8.58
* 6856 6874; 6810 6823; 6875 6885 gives 1.01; 8.29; 9.06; 8.88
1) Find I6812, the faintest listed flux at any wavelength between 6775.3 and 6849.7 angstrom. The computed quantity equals 7.35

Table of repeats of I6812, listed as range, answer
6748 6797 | 8.02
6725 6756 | 8.36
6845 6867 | 7.77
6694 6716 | 8.51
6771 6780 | 8.14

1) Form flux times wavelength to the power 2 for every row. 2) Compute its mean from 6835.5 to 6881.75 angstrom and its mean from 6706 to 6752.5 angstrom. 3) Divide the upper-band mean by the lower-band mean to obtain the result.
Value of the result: 0.96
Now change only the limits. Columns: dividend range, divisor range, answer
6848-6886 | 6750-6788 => 1.03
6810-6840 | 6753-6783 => 1.04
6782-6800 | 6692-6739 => 0.96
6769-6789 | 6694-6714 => 0.93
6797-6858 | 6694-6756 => 0.97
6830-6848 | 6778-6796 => 1.04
